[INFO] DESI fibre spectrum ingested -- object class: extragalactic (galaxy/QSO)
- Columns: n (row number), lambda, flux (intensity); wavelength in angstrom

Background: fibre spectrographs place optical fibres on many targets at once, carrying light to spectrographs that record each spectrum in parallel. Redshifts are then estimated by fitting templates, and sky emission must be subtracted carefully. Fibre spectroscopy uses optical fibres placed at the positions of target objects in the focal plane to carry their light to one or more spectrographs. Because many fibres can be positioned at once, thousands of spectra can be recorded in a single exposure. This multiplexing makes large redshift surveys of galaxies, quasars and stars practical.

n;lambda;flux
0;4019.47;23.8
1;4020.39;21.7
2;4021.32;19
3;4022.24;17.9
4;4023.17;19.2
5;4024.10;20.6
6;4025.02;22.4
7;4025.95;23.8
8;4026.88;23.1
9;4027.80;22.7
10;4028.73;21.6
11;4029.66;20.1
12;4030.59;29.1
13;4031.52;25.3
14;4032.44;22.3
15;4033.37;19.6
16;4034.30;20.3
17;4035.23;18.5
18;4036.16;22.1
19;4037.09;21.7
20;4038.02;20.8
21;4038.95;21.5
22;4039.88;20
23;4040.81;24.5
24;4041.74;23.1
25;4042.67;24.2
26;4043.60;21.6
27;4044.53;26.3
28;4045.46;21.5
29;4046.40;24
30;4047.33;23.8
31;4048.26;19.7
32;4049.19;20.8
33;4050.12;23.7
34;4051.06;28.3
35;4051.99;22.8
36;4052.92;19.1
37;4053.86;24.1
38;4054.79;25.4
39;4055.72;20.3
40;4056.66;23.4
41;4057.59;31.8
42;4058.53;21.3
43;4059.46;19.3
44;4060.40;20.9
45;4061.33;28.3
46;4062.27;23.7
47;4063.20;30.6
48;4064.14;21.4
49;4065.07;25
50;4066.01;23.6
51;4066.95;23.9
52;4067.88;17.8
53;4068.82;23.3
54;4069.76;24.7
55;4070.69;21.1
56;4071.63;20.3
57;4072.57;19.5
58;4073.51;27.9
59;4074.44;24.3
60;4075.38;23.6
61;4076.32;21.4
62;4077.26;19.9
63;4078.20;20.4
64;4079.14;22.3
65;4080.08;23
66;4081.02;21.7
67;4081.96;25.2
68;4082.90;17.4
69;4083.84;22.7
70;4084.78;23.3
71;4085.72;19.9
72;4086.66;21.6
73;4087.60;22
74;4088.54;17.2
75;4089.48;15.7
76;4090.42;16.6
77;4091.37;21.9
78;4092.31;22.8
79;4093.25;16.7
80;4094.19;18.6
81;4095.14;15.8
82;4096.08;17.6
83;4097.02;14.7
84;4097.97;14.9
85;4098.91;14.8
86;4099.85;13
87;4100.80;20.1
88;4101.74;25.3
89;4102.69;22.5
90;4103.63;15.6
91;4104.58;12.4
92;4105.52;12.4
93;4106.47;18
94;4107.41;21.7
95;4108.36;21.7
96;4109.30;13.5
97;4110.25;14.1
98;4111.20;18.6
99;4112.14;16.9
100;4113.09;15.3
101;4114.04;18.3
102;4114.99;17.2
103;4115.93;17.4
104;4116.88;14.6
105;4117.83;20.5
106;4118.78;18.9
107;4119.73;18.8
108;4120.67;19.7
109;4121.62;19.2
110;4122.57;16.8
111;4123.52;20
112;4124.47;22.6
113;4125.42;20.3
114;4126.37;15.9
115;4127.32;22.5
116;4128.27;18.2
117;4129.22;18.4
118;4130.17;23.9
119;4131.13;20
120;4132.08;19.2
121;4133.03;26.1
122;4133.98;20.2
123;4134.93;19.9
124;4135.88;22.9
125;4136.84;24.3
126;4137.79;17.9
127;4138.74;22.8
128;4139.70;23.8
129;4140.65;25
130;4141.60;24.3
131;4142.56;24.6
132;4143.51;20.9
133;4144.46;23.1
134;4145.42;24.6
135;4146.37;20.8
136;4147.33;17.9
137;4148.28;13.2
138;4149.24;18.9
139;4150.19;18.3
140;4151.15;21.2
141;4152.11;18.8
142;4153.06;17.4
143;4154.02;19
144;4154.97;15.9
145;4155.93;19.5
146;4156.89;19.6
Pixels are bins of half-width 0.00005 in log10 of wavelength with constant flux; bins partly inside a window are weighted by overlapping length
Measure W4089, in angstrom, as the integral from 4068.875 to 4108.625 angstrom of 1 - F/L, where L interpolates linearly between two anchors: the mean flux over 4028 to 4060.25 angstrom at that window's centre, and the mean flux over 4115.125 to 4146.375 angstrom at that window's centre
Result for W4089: 3.49 angstrom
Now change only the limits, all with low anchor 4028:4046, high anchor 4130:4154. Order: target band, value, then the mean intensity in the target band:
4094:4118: 4.96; 17.1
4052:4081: -1.37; 23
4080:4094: 0.87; 20.4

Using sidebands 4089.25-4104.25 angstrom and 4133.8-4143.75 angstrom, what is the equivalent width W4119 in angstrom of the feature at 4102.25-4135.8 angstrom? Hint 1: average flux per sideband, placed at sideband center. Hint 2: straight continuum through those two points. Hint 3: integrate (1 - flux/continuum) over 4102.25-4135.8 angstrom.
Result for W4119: 2.8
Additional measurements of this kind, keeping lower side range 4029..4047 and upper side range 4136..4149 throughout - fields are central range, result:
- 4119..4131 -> 1.2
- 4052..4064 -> -0.9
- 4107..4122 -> 2.8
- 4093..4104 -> 2.3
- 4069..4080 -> -0.1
